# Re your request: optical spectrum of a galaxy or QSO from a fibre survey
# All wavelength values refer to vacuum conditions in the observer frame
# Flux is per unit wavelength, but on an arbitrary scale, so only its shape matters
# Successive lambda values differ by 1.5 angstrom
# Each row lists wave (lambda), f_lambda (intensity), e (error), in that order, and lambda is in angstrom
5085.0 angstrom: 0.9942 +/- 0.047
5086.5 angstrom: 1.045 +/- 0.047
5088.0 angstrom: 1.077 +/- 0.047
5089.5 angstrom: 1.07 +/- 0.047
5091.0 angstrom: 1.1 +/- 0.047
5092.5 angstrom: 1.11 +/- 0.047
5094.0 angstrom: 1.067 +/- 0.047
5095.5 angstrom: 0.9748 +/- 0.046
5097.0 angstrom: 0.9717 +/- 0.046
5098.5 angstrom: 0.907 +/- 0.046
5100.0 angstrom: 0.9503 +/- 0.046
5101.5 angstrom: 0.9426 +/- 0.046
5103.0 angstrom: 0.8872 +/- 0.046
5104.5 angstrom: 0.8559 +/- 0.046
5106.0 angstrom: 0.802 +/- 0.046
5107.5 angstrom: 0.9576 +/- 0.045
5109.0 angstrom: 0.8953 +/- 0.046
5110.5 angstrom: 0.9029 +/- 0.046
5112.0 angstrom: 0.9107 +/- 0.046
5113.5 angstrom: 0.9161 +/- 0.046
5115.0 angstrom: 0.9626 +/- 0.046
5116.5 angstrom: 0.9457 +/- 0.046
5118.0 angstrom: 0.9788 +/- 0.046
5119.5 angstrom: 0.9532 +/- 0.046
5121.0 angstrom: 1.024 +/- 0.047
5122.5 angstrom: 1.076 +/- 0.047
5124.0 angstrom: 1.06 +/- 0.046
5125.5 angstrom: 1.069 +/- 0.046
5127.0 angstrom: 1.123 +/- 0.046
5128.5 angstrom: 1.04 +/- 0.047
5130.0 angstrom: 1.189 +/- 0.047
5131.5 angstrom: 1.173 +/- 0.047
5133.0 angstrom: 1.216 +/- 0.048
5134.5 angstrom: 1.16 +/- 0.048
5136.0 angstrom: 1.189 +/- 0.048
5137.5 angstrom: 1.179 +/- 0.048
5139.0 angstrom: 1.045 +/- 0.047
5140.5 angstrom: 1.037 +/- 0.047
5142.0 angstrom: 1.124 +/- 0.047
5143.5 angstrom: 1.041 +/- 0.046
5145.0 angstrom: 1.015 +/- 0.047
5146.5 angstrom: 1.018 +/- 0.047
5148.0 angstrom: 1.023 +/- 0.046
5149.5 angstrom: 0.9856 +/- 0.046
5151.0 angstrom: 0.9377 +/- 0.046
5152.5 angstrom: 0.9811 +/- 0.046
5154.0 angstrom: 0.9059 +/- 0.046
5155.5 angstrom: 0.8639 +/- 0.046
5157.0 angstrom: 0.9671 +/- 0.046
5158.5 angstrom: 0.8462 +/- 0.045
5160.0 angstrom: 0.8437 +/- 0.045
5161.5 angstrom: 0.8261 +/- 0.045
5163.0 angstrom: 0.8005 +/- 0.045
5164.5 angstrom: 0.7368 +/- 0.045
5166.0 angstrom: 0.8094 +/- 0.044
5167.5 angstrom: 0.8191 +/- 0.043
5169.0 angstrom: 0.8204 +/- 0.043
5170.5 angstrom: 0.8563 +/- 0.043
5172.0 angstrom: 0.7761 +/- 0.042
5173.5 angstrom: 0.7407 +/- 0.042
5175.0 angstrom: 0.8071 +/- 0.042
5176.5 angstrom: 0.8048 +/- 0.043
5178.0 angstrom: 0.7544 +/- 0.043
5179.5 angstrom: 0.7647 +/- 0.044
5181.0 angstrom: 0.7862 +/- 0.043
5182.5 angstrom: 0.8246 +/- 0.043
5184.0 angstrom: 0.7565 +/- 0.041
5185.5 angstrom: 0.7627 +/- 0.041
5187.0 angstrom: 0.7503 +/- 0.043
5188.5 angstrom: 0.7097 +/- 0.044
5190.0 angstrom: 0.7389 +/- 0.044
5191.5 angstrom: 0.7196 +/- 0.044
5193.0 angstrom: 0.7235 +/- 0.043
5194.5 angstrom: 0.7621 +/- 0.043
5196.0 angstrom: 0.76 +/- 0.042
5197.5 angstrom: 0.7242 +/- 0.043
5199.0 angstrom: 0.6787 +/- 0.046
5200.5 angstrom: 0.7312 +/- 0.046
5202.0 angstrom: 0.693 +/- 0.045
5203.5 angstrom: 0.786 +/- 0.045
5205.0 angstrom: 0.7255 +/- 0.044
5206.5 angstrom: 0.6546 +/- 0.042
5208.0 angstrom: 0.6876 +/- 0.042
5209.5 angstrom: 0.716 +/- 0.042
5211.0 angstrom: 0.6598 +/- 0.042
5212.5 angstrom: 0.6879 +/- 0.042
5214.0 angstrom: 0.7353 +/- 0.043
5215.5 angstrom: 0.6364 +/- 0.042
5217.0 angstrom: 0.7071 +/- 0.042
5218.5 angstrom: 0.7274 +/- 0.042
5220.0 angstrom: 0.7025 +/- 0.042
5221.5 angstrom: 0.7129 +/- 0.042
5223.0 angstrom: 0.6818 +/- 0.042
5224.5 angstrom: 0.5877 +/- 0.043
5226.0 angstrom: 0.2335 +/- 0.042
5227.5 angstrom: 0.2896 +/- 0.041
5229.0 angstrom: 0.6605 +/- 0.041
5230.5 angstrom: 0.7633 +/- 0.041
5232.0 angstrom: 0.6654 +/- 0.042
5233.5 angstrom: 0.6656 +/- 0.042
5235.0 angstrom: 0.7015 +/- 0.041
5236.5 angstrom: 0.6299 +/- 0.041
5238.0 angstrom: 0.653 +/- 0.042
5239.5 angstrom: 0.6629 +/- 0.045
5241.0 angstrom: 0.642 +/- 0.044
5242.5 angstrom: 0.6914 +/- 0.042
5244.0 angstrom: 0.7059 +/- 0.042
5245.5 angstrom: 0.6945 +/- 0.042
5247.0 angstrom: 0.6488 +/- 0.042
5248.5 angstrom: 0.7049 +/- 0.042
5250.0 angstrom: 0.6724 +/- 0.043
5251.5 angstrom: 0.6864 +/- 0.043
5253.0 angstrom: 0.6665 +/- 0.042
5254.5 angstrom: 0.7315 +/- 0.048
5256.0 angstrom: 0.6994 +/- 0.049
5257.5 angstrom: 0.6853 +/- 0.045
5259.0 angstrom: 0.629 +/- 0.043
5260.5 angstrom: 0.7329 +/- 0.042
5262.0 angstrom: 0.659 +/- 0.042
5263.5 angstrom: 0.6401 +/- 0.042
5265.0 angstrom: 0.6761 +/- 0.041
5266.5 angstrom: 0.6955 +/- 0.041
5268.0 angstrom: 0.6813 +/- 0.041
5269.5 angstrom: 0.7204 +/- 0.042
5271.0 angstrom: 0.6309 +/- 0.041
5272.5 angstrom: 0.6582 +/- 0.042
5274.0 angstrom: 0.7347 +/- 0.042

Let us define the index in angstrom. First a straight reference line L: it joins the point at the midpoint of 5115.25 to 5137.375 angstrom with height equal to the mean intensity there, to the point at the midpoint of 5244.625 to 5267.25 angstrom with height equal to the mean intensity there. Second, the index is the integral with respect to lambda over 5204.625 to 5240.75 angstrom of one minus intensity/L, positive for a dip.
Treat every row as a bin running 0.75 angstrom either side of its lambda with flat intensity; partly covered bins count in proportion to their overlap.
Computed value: 6.4 angstrom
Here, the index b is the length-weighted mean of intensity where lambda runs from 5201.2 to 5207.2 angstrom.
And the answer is 0.715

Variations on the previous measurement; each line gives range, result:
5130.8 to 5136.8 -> 1.18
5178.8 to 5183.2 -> 0.792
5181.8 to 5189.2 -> 0.761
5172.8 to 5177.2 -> 0.784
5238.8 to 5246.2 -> 0.679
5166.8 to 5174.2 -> 0.803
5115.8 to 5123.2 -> 0.995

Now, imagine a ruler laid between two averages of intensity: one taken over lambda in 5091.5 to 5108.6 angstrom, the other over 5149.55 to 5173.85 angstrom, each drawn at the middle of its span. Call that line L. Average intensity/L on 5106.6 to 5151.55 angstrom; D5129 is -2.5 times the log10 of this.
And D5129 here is -0.153 mag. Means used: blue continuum 0.949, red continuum 0.851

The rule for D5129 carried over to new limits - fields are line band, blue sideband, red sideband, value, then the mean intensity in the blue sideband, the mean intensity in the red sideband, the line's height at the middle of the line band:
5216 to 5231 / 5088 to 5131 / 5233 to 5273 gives 0.222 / 0.99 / 0.677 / 0.741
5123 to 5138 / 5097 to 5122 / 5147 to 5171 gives -0.247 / 0.927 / 0.878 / 0.907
